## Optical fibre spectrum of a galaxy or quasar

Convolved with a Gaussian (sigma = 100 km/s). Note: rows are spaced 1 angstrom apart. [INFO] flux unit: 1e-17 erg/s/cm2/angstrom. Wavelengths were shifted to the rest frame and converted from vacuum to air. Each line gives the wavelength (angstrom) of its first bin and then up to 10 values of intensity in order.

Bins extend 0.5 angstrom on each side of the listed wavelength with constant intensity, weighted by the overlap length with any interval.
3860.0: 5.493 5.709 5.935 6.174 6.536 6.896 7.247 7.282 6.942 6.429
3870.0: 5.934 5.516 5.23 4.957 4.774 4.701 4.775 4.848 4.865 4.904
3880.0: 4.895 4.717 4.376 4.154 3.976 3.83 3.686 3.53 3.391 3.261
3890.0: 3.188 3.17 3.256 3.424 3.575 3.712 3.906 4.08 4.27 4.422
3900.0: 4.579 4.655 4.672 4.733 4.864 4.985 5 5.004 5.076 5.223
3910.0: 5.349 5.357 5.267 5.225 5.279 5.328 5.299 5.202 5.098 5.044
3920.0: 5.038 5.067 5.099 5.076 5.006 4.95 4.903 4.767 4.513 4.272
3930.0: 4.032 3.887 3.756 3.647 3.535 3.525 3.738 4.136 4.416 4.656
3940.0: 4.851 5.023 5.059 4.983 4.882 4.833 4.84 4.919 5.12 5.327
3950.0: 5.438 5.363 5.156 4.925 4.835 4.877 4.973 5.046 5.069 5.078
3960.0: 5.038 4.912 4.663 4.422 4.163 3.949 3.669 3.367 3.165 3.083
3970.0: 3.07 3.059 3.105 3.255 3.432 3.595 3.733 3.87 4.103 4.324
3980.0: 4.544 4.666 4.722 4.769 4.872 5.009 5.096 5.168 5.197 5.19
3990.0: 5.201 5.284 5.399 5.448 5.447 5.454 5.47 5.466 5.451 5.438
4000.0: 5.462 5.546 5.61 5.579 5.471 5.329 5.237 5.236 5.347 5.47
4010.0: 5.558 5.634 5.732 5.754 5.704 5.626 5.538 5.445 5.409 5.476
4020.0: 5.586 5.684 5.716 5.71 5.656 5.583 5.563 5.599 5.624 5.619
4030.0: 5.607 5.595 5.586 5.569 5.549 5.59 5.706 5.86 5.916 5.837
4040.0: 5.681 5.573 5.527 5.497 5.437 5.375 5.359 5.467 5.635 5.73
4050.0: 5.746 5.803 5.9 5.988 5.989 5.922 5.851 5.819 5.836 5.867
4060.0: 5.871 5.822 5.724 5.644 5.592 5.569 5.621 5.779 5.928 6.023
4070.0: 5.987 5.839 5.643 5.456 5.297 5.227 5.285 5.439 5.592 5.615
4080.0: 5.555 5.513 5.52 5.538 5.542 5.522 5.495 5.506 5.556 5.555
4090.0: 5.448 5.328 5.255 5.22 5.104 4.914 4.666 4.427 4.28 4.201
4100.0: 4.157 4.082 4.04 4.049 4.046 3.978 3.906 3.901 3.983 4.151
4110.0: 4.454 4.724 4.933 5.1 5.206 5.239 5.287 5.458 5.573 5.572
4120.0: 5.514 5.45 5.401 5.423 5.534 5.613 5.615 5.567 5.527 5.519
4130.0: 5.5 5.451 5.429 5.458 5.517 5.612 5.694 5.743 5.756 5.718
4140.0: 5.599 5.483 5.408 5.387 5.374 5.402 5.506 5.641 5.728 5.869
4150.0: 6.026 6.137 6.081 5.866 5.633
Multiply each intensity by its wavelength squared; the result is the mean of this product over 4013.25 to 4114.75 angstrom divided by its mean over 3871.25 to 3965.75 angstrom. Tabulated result 1.3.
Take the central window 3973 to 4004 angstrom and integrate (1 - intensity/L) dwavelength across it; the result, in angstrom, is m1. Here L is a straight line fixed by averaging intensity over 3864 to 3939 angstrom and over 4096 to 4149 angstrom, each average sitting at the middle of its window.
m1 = -0.5 angstrom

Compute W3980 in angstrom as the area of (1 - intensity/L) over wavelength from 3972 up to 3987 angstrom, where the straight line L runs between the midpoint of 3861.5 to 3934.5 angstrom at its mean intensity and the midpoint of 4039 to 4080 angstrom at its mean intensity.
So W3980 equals 2.8 angstrom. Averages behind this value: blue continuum 4.79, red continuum 5.67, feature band 4.28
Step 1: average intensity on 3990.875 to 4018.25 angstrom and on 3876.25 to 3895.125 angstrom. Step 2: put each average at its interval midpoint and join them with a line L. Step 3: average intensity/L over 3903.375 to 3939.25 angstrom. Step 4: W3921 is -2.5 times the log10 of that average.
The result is -0.08 mag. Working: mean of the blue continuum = 3.95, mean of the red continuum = 5.49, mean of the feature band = 4.74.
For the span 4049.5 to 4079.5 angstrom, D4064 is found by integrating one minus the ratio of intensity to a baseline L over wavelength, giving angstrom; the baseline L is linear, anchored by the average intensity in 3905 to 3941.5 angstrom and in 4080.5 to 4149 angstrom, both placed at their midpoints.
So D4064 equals -3.96 angstrom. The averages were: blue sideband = 4.74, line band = 5.72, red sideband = 5.17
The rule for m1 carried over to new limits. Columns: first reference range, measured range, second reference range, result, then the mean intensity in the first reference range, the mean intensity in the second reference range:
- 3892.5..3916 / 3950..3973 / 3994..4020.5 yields 3.7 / 4.71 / 5.5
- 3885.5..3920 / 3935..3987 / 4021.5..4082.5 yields 5.1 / 4.48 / 5.66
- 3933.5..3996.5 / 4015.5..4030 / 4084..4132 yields -2.6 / 4.56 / 5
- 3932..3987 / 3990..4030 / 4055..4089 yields -4.5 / 4.41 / 5.64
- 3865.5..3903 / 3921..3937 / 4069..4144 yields 1.2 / 4.57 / 5.2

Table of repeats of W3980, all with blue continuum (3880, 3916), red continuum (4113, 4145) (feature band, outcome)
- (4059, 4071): -1.38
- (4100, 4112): 2.74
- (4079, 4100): 0.44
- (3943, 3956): -1.15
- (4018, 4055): -4.40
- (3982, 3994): -0.82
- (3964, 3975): 3.16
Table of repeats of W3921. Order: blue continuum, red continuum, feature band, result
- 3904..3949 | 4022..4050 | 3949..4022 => 0.08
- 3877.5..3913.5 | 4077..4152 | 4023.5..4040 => -0.16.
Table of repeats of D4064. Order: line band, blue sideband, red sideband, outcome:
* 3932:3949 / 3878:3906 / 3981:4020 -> 0.6 angstrom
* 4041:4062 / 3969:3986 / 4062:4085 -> -1.9 angstrom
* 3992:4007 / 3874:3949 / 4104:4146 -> -2.0 angstrom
